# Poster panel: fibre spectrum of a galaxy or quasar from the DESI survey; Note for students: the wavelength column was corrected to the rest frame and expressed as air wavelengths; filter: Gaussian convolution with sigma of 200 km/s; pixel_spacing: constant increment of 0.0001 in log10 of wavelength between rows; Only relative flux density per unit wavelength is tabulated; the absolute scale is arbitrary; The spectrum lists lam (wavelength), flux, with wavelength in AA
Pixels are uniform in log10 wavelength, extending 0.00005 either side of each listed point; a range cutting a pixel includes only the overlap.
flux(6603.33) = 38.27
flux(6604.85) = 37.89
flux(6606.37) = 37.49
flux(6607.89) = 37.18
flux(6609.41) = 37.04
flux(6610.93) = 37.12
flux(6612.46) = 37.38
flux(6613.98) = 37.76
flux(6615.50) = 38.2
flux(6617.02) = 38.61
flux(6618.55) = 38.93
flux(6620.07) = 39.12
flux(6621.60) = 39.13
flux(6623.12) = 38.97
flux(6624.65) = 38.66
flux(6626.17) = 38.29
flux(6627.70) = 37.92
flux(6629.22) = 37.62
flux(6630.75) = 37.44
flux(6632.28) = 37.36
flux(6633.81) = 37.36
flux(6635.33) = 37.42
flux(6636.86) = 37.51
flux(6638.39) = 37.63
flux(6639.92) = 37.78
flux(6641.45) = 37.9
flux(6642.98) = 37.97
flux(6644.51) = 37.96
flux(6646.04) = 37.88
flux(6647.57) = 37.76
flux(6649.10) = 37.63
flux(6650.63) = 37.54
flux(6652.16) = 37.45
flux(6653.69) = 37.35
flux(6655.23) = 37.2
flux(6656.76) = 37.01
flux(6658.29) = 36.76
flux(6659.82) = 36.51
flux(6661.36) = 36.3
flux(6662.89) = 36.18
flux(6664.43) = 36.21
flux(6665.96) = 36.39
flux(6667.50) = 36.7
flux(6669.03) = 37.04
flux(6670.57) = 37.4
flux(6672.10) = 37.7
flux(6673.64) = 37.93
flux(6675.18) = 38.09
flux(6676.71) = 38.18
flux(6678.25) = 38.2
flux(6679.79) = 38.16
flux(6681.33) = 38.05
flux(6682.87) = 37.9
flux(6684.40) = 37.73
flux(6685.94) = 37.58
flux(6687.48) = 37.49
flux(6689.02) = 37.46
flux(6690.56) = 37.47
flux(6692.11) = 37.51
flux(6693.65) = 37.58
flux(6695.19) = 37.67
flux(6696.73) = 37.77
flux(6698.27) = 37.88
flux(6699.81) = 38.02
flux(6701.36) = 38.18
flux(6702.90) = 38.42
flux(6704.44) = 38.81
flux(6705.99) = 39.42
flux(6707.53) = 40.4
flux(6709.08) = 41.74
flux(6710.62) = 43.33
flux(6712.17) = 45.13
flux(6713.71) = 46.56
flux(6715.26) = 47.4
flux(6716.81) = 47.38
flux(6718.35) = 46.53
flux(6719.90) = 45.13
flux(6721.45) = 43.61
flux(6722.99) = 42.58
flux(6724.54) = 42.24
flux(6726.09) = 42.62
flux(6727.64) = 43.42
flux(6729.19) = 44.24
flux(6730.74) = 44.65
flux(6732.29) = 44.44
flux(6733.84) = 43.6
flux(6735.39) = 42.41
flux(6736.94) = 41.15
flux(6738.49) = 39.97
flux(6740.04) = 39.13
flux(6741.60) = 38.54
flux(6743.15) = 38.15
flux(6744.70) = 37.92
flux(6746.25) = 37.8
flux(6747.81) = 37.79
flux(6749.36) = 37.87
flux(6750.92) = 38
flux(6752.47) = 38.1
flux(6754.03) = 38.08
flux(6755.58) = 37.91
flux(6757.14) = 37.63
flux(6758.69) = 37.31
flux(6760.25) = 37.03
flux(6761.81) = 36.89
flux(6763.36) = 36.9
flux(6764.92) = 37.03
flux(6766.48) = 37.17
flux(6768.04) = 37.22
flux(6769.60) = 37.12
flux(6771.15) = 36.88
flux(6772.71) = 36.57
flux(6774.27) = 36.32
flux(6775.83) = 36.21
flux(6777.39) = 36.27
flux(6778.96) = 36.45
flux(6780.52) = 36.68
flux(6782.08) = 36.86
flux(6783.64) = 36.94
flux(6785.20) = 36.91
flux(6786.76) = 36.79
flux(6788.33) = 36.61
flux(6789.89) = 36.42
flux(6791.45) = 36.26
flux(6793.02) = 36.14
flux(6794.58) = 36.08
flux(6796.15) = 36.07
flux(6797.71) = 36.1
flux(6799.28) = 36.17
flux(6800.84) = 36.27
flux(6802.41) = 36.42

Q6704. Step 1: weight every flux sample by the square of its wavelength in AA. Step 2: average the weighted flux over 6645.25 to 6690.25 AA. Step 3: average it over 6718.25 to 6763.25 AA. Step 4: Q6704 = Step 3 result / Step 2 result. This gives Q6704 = 1.10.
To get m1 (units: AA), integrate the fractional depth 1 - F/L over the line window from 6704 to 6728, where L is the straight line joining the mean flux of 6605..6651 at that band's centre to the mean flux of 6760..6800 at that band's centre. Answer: -4.2 AA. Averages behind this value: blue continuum 37.9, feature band 43.6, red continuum 36.6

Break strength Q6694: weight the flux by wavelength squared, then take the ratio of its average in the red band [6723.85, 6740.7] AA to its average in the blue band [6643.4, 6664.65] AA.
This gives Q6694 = 1.2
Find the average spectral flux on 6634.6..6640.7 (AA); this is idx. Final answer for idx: 37.6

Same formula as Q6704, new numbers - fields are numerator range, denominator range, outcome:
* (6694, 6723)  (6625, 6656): 1.13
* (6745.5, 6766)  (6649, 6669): 1.05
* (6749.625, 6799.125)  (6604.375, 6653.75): 1.02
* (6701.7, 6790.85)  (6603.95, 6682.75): 1.09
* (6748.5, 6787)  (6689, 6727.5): 0.91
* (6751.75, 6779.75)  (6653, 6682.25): 1.02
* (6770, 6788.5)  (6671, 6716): 0.96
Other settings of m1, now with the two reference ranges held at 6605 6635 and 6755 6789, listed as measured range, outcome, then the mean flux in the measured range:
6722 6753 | -3.0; 40.8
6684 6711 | -0.8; 38.5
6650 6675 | 0.4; 37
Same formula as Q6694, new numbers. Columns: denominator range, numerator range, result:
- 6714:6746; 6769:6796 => 0.87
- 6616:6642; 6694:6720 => 1.12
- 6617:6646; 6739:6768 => 1.03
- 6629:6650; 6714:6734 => 1.21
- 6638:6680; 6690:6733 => 1.14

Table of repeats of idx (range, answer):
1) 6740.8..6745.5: 38.2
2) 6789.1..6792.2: 36.4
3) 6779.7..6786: 36.9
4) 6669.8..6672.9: 37.6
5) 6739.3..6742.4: 38.8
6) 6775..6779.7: 36.2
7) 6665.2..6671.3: 36.9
